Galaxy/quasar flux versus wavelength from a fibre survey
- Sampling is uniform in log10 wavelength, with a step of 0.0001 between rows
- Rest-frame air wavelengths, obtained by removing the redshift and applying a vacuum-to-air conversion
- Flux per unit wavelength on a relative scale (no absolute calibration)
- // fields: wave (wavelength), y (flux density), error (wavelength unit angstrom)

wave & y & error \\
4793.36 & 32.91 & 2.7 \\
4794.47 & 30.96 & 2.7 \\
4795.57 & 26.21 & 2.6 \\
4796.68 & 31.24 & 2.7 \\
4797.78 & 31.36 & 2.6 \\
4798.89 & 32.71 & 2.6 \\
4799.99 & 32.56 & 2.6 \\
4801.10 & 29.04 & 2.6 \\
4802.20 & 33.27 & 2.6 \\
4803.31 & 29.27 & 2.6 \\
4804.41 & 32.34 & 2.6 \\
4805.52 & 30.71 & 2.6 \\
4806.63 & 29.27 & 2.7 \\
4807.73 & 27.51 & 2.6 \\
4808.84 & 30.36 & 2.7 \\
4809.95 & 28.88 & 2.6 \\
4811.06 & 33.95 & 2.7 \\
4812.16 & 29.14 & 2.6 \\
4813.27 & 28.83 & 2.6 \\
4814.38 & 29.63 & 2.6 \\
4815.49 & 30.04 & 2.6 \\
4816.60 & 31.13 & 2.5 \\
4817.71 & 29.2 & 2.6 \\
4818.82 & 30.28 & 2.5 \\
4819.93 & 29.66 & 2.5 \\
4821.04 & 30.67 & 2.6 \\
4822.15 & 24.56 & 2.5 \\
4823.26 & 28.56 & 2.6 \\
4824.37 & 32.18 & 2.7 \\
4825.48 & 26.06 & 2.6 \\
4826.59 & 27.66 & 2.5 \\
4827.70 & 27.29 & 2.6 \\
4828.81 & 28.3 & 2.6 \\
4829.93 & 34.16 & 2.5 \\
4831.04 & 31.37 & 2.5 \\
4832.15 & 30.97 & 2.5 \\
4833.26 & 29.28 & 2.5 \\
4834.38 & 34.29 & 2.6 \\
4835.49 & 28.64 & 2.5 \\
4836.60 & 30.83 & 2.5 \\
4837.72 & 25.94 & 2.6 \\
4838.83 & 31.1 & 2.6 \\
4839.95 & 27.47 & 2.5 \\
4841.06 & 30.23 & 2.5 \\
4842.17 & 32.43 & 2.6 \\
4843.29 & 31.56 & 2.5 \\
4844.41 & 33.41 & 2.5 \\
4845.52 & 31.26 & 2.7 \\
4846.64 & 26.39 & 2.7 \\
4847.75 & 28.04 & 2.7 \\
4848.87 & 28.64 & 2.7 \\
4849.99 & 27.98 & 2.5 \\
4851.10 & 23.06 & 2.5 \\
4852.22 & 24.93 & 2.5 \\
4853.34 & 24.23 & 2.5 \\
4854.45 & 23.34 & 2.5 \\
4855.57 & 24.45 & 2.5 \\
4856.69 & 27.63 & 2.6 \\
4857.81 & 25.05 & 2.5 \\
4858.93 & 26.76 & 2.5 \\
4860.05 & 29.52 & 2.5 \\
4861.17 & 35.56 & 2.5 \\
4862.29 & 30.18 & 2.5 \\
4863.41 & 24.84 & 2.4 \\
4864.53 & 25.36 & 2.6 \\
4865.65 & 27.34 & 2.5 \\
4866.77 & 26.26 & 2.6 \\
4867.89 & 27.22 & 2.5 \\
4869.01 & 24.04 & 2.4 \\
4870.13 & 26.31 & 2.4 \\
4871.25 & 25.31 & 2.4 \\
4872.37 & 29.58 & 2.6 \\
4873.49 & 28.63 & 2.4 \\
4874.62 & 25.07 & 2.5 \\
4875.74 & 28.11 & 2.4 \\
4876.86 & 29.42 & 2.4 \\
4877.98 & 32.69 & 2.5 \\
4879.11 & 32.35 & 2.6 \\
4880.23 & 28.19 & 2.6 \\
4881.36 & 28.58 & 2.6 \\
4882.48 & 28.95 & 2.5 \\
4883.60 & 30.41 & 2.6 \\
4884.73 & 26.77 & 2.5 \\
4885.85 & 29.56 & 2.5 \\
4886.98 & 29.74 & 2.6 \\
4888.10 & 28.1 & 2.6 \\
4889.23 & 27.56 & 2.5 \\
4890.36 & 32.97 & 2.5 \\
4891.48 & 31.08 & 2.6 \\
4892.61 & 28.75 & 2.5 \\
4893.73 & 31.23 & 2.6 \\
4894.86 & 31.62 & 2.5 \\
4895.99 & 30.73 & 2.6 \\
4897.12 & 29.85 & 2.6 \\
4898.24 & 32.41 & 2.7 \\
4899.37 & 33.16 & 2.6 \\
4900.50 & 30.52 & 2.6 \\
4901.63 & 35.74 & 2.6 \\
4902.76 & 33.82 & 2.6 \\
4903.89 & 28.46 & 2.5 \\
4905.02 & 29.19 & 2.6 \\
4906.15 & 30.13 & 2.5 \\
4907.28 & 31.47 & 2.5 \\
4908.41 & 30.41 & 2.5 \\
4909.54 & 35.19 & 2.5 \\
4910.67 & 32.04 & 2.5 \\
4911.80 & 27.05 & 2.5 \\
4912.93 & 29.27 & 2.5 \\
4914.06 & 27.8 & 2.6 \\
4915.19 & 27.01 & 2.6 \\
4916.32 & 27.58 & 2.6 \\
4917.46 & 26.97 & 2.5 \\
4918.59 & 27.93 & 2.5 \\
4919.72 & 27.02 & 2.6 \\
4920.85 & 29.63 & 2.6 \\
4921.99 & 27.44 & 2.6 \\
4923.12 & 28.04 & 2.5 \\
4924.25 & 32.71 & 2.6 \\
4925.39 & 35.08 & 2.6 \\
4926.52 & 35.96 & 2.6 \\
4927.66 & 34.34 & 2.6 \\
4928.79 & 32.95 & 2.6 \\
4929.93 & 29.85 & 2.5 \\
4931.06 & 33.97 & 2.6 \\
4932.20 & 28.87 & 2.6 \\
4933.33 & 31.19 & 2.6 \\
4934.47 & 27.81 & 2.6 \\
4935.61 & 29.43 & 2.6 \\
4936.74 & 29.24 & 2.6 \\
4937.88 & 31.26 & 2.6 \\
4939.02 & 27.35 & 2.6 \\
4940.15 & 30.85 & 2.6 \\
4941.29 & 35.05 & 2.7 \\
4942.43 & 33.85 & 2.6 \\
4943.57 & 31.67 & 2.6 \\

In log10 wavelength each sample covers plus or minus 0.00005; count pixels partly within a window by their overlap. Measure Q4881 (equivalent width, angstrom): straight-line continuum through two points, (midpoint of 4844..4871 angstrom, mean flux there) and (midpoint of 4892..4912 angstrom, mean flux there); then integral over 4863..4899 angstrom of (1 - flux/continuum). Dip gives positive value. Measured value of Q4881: 0.7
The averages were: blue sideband 27.1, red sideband 31.3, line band 28.8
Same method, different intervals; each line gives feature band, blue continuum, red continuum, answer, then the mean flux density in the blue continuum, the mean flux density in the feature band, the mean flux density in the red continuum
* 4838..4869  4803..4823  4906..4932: 2.22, 29.7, 27.8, 30.4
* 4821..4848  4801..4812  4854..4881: -0.49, 30.5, 29.7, 27.7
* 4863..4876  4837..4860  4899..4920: 0.94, 27.7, 26.5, 30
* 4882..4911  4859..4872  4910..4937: -1.94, 27.5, 30.8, 30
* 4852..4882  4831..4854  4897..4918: 2.15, 29.1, 27.5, 30.4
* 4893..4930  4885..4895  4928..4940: -0.71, 29.9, 30.7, 30.3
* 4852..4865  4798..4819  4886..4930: 1.54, 30.4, 26.9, 30.5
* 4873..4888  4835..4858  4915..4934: -0.02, 28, 29.1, 30.4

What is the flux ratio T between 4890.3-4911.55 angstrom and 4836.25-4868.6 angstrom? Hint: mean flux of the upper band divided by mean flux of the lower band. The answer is 1.1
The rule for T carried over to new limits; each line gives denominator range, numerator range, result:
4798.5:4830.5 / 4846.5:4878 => 0.90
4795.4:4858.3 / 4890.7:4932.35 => 1.05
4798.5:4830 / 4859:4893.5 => 0.96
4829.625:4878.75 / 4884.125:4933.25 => 1.07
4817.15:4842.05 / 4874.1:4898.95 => 1.01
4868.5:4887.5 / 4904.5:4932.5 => 1.07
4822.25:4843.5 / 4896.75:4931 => 1.03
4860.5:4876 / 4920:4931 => 1.16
